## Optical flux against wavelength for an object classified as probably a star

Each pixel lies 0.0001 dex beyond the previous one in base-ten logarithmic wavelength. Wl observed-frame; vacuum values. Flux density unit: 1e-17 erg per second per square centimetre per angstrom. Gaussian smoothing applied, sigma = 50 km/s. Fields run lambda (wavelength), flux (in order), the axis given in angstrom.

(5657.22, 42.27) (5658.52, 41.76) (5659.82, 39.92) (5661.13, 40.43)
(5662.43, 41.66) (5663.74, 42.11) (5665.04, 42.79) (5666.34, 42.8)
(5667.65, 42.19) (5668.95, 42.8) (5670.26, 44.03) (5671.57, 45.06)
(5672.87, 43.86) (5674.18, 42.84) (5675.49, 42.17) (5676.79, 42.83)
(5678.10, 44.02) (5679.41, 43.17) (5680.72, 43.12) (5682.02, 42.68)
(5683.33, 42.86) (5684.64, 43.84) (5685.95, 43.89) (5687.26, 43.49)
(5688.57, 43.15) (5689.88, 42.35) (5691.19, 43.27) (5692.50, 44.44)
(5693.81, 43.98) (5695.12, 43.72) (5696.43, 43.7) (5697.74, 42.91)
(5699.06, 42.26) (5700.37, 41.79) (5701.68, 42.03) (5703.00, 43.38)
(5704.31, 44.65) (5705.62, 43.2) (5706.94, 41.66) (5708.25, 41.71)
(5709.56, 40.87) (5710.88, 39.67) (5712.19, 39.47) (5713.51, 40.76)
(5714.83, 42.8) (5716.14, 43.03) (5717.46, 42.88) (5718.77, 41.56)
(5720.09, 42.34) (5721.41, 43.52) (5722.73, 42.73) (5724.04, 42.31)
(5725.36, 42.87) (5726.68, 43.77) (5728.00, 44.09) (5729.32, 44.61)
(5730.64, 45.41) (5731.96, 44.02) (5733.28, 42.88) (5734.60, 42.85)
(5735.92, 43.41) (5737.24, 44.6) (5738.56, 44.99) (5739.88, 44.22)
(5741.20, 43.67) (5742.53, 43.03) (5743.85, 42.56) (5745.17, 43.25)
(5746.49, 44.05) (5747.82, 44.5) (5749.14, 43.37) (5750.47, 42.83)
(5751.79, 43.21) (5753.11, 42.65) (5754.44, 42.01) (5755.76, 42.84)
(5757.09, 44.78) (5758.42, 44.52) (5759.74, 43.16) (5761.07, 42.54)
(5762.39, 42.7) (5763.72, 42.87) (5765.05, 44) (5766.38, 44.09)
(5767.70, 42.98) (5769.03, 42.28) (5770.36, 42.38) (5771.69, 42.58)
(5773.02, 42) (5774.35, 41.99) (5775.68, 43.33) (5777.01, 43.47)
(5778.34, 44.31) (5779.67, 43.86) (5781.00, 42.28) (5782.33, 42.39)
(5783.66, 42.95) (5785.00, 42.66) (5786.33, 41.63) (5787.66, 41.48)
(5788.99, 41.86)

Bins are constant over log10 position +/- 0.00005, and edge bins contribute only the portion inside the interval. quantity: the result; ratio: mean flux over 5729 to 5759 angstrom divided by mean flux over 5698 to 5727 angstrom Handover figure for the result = 1.0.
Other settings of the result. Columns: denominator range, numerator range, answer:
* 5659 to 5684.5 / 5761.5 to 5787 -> 1.00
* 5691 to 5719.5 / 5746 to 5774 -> 1.02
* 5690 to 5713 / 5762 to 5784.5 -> 1.01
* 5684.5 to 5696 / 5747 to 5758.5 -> 0.99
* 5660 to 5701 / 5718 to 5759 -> 1.01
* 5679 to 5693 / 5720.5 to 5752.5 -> 1.01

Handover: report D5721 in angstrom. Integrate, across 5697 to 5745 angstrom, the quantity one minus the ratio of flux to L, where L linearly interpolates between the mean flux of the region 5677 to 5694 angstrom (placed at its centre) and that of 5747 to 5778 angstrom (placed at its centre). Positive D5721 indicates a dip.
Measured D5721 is 0.4 angstrom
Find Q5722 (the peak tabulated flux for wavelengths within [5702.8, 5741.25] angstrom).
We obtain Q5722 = 45.41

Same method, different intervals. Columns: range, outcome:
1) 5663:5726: 45.06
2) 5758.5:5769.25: 44.09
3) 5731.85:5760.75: 44.99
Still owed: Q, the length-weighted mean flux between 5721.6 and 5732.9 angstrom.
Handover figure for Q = 43.7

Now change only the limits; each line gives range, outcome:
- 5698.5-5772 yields 43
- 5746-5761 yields 43.4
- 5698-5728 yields 42.3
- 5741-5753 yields 43.3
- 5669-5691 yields 43.3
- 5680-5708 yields 43.1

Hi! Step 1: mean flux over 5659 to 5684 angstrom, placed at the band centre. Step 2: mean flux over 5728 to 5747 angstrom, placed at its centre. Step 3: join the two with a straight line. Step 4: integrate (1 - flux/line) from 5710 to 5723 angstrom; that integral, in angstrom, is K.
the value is 0.5 angstrom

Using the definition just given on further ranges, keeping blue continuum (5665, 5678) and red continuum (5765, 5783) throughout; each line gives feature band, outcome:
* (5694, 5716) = 0.5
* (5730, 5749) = -0.3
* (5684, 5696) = -0.1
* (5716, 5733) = -0.1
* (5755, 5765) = -0.1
